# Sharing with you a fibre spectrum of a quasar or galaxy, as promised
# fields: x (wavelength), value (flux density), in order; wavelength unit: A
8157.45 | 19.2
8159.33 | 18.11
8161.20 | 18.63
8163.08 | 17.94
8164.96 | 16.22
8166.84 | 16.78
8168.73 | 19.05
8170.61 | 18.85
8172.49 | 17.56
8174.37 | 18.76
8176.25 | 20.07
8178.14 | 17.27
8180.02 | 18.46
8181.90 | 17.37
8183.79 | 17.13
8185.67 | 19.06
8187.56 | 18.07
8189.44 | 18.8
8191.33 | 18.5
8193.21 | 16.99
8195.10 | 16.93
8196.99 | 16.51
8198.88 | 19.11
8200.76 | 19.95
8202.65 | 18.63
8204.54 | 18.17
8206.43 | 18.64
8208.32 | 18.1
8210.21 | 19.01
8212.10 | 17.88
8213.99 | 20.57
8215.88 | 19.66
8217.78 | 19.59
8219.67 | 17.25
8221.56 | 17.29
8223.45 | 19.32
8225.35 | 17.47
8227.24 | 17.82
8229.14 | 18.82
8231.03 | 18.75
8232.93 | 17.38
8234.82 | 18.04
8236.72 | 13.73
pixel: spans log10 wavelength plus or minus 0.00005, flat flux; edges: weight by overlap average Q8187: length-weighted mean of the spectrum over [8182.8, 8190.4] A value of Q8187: 18.2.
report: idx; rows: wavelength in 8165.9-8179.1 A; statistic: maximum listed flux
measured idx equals 20.07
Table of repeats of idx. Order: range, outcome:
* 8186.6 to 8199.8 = 19.11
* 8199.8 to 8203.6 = 19.95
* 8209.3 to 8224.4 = 20.57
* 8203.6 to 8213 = 19.01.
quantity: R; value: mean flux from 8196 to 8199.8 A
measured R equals 17.8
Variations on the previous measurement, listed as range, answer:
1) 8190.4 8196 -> 17.5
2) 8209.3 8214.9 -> 19.2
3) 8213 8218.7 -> 19.9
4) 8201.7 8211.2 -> 18.5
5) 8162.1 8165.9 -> 17.1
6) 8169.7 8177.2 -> 18.8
